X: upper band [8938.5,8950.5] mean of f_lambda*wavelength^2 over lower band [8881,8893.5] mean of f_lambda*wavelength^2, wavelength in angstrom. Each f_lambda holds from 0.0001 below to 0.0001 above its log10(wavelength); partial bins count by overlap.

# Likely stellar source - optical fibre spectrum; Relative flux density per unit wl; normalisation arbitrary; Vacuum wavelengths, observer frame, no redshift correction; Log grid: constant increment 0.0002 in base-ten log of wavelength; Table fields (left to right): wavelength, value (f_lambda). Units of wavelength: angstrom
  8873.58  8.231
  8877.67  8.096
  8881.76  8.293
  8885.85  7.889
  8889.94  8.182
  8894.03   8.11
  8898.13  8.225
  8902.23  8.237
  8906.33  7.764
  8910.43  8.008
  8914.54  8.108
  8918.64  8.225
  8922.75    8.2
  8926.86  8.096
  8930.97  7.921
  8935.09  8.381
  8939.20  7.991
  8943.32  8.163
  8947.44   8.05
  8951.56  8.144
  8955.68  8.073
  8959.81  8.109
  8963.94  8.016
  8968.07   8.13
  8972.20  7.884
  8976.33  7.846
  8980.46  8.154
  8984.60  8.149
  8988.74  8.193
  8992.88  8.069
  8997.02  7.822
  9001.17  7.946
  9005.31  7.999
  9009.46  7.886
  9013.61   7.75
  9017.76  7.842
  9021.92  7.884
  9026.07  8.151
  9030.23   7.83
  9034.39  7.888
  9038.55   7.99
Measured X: 1.0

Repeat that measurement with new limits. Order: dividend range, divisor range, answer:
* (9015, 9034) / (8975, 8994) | 0.99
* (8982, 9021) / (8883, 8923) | 1.01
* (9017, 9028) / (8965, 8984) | 1.00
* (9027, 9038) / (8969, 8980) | 1.01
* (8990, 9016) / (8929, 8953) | 0.99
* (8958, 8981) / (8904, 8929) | 1.01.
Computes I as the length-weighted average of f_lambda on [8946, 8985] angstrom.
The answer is 8.05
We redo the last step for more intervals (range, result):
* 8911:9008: 8.07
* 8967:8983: 8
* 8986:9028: 7.96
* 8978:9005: 8.05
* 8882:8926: 8.1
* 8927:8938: 8.13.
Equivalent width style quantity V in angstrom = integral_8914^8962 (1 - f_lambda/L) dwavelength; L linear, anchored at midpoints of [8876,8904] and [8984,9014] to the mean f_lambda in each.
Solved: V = -0.3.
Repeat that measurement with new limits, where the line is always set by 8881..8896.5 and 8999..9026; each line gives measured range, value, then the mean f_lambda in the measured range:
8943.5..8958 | -0.2 angstrom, 8.1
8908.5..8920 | -0.1 angstrom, 8.11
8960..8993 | -0.4 angstrom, 8.06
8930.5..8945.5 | -0.2 angstrom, 8.13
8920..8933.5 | -0.1 angstrom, 8.09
